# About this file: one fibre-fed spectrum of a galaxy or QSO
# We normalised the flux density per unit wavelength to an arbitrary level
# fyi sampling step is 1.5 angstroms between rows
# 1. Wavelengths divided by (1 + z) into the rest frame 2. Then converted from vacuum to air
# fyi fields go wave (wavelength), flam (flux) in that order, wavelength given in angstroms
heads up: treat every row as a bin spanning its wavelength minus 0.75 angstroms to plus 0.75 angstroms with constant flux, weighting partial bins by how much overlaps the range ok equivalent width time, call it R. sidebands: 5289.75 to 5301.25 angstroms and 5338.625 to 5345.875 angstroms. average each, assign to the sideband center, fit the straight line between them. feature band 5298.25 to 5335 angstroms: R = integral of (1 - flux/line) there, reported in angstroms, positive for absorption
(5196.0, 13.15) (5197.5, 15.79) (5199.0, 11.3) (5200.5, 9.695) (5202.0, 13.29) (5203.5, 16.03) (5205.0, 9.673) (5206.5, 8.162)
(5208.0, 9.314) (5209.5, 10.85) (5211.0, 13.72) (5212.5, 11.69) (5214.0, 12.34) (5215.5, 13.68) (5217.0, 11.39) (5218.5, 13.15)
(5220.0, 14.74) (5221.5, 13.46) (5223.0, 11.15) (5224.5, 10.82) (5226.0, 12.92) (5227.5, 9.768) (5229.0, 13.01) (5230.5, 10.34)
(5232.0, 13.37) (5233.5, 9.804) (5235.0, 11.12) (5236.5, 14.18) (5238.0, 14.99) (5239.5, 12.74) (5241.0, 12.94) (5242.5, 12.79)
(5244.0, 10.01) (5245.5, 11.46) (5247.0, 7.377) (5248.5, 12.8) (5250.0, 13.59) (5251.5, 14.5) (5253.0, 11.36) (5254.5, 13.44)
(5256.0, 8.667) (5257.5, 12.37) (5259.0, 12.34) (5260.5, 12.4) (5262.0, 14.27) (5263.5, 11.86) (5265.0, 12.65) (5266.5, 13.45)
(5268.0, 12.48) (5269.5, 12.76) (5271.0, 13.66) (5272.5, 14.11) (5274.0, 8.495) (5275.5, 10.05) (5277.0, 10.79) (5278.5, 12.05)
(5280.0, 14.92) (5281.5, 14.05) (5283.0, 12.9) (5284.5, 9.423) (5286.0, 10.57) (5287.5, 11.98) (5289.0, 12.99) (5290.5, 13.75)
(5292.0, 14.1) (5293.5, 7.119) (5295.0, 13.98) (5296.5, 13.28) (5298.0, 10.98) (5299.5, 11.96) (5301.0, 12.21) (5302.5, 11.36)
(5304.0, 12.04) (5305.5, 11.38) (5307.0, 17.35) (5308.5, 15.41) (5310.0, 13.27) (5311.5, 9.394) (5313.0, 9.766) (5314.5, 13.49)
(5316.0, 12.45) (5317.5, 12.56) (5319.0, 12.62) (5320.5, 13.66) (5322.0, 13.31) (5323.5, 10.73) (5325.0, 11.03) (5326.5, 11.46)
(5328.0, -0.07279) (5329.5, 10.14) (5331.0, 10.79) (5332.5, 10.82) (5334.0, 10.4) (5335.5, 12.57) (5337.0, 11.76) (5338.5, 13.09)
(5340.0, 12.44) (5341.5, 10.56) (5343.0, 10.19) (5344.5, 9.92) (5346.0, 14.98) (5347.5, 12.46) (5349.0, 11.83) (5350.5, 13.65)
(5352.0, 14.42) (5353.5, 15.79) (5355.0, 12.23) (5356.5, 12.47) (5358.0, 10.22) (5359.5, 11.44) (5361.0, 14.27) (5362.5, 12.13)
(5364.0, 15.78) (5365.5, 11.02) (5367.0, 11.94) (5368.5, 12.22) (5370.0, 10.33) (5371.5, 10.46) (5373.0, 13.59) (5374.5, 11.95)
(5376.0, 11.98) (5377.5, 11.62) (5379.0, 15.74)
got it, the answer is 0.77 angstroms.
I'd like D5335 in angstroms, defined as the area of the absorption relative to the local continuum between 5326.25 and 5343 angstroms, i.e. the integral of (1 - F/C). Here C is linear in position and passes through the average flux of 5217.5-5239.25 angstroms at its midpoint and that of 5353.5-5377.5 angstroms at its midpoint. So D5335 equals 2.6 angstroms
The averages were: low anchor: 12.3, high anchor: 12.2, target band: 10.3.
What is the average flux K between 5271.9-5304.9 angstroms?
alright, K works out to 11.9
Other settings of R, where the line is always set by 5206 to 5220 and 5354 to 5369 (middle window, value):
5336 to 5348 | 0.4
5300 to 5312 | -0.6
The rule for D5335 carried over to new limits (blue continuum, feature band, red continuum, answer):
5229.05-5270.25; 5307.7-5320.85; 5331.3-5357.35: -0.2 angstroms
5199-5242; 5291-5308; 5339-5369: -0.1 angstroms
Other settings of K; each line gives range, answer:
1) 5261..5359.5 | 12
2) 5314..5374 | 11.9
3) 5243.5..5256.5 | 11.5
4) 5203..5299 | 12.1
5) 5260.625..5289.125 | 12.3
